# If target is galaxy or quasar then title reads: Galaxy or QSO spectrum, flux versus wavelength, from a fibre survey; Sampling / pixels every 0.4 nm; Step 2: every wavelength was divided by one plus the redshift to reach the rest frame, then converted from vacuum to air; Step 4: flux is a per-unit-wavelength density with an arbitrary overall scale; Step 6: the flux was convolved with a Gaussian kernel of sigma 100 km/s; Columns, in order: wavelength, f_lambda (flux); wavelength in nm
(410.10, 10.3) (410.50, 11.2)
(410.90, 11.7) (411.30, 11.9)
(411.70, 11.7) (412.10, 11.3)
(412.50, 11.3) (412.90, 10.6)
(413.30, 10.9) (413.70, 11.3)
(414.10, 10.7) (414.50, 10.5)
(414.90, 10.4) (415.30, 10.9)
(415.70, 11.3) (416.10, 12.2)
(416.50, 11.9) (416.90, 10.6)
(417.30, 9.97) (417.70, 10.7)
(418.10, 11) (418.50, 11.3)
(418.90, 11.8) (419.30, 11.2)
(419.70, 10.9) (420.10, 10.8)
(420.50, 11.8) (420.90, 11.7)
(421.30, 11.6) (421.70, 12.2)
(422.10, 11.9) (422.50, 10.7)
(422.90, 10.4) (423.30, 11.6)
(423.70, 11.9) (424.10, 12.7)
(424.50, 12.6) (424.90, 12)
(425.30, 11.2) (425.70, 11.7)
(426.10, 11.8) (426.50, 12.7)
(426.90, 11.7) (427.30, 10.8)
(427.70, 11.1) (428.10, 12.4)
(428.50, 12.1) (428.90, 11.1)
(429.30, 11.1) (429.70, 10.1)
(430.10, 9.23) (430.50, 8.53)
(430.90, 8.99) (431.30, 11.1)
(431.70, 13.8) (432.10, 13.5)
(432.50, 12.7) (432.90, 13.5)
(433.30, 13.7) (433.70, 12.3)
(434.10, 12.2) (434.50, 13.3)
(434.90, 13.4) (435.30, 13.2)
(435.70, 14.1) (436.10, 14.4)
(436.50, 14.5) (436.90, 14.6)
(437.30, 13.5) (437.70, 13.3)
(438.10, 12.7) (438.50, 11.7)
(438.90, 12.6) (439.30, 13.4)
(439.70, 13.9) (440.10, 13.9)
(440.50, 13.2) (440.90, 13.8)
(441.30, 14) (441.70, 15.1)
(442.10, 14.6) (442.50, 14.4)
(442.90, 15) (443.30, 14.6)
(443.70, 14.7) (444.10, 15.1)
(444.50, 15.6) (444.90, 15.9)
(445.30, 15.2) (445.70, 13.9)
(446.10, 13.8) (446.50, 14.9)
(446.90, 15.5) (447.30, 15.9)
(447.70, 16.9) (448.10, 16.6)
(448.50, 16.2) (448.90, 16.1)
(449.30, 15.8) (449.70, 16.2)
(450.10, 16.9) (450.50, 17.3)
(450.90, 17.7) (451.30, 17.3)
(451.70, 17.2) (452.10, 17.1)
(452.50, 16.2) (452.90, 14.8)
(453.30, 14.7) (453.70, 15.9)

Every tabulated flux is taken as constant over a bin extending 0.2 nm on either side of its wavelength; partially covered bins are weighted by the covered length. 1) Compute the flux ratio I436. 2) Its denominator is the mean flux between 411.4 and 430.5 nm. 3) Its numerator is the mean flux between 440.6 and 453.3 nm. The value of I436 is 1.4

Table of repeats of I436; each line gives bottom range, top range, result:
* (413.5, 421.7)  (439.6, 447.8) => 1.32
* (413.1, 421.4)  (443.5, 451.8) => 1.43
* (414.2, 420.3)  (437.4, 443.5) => 1.25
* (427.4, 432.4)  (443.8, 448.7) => 1.39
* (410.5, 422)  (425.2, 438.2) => 1.09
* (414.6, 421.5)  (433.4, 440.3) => 1.20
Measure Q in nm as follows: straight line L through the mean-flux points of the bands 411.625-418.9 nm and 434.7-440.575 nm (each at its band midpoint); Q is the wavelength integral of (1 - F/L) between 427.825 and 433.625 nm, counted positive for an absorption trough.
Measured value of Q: 0.54 nm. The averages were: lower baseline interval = 11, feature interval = 11.6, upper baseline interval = 13.5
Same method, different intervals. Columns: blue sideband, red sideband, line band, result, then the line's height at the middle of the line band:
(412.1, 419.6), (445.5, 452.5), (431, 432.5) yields 0.11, 13.5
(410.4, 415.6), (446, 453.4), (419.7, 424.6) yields 0.31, 12.4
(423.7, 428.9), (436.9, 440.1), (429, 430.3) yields 0.21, 12.2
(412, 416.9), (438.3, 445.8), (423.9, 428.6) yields 0.20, 12.4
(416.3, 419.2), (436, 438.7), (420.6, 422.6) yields -0.03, 11.5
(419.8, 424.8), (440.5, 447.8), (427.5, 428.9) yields 0.09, 12.5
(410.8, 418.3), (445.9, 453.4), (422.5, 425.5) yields 0.18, 12.5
